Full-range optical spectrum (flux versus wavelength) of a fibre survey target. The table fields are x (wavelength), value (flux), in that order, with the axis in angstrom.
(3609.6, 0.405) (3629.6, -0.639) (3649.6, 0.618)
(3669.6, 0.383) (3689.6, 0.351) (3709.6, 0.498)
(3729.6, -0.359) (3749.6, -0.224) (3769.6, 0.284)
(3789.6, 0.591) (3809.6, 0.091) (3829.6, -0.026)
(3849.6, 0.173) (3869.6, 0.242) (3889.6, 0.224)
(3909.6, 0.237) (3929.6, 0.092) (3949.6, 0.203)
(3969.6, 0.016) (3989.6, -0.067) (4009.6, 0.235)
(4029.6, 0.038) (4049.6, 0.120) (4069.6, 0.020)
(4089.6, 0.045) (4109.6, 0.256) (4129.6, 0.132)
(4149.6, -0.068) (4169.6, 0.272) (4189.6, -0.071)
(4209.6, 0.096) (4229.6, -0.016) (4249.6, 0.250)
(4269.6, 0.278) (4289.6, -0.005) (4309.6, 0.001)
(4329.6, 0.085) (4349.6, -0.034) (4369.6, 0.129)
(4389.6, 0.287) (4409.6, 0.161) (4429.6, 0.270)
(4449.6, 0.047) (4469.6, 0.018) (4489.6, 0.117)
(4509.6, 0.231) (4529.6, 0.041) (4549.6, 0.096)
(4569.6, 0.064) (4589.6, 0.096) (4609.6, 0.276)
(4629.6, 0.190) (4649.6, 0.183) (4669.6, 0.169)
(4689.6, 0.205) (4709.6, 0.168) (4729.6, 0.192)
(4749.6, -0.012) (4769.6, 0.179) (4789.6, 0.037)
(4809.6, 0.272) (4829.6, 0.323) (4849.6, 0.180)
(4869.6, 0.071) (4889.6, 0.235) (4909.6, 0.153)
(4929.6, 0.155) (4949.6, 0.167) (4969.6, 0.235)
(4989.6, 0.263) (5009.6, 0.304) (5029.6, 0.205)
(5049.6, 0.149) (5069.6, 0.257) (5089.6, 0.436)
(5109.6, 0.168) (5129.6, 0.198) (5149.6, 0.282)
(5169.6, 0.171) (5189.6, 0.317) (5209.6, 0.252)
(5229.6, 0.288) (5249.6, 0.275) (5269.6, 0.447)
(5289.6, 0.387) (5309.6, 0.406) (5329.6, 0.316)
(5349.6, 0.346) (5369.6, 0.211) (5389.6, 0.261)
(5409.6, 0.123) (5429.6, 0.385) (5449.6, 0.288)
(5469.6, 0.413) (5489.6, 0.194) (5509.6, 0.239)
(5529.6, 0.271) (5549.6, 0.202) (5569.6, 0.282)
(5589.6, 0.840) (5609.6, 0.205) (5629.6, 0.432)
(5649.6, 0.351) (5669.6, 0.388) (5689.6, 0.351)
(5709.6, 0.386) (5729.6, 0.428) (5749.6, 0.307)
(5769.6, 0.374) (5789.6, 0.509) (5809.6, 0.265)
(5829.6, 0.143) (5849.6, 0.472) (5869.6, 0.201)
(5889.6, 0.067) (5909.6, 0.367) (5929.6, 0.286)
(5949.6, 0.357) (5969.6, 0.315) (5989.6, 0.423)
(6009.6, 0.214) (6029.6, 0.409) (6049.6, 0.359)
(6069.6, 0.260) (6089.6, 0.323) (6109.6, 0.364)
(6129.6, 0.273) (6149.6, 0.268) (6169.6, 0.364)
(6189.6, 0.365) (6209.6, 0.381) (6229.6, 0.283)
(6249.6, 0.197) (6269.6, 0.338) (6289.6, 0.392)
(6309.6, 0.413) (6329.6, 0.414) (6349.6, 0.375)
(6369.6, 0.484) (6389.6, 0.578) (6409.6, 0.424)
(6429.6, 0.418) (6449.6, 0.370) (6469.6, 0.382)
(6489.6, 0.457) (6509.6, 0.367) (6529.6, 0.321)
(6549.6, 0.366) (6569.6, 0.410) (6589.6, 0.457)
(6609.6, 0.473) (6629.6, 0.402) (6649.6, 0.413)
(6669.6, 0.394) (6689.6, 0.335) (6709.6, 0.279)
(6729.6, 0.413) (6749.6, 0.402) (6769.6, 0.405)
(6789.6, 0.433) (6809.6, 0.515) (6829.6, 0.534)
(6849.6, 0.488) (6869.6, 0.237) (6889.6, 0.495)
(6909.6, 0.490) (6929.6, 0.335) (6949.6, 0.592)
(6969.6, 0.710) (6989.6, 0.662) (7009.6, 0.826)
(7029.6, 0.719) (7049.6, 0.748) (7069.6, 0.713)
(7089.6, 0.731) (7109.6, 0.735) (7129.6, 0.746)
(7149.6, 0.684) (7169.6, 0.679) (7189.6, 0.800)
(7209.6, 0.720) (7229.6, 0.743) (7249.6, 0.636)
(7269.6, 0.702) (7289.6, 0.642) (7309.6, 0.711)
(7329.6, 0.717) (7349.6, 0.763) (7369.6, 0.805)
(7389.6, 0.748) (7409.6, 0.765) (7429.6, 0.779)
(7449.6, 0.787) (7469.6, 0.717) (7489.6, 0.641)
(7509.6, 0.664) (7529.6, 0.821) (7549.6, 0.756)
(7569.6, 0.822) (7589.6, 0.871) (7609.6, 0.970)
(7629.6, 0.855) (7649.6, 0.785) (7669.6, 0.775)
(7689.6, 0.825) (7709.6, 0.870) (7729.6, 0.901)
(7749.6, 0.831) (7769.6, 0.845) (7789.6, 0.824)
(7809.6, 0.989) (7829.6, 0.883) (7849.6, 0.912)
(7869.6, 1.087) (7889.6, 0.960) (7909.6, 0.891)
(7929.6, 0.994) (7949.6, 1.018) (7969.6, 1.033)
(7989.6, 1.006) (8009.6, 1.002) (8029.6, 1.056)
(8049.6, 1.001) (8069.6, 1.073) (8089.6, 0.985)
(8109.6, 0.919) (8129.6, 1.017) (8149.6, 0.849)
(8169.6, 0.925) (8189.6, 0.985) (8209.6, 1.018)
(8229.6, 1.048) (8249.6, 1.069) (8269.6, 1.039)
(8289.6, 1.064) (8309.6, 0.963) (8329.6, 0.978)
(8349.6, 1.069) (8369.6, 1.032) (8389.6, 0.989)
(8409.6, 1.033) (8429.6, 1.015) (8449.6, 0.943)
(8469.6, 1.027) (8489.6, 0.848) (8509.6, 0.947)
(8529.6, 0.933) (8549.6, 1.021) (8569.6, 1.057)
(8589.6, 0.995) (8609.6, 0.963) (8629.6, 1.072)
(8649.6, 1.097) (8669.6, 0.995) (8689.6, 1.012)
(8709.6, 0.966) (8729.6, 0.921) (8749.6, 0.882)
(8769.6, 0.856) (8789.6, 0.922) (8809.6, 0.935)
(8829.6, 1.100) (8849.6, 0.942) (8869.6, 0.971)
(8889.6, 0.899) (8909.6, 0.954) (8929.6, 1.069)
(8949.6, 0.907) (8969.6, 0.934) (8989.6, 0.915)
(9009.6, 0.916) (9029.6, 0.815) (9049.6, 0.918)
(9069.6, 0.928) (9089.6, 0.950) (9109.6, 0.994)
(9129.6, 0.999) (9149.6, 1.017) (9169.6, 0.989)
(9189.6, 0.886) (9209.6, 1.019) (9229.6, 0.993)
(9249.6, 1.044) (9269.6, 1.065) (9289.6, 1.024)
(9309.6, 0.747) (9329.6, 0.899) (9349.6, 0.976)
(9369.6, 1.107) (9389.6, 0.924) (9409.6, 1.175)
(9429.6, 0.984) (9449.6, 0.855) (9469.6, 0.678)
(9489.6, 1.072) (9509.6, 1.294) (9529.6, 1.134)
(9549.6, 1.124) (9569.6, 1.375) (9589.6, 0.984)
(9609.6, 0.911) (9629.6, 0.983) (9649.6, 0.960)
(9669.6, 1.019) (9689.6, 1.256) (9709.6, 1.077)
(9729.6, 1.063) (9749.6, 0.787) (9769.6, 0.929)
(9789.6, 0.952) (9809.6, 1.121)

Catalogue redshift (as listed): 0.745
